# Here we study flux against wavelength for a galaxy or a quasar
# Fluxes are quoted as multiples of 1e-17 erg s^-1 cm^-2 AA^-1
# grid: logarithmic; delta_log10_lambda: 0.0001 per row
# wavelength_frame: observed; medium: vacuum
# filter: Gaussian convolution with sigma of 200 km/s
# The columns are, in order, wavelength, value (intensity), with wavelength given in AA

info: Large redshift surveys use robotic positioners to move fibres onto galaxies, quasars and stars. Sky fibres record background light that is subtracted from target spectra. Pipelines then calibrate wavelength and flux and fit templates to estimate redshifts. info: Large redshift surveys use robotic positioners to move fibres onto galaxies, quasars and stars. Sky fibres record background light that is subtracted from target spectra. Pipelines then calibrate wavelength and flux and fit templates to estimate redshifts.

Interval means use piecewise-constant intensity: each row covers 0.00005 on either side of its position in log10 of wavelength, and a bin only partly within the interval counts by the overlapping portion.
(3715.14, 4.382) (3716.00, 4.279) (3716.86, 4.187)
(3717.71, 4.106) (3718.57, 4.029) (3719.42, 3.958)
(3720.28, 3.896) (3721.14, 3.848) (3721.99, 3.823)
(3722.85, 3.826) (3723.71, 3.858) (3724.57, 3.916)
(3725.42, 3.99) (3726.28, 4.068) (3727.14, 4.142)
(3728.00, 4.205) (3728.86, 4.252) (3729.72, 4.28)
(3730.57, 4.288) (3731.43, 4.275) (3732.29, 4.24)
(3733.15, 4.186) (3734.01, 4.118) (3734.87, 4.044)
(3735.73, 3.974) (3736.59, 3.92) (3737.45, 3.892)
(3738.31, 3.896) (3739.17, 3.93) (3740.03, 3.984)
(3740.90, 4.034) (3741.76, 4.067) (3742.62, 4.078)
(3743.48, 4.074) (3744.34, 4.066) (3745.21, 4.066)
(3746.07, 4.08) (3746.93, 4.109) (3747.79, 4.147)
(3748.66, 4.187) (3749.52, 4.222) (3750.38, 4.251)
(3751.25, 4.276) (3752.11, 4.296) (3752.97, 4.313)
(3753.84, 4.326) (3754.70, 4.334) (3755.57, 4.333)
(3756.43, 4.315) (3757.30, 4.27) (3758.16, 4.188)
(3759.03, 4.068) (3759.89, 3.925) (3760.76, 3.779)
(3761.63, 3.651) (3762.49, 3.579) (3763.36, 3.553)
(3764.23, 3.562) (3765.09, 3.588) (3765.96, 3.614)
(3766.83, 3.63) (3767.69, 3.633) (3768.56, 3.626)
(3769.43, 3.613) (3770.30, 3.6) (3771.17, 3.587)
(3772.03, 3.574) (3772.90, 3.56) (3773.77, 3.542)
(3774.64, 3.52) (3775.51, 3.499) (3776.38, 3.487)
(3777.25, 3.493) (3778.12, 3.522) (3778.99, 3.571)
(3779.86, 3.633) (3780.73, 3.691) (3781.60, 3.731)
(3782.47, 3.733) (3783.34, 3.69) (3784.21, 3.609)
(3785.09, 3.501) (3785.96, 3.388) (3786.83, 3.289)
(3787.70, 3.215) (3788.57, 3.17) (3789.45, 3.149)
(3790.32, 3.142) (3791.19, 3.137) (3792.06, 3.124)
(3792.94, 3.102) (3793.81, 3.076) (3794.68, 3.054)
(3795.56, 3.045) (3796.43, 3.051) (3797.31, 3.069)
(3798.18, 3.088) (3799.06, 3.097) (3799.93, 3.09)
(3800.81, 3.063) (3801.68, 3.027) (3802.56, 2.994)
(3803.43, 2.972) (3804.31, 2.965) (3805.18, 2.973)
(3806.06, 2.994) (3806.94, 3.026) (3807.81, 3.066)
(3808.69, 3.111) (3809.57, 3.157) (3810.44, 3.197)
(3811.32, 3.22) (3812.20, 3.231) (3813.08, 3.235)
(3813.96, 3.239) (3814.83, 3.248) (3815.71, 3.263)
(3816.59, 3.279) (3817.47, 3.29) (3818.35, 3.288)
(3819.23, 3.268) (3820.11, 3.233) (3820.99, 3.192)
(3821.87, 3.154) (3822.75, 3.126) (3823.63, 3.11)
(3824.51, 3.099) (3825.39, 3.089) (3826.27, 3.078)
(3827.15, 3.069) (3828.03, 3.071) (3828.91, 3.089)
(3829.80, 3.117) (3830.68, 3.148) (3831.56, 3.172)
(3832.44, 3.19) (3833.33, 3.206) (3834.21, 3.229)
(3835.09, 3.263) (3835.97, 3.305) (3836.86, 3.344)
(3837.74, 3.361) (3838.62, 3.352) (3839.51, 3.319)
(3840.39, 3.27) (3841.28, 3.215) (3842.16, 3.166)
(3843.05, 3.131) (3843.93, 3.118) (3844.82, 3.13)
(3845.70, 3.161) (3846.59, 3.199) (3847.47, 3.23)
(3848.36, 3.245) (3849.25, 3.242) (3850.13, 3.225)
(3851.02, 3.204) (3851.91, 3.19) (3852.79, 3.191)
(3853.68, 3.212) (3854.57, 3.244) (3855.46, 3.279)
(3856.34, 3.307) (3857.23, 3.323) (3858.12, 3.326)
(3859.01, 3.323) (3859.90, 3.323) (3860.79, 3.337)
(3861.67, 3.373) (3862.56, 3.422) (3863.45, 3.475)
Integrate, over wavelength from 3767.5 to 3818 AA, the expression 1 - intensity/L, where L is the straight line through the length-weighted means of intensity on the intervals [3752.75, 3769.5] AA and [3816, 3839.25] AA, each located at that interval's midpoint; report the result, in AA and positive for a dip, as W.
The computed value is 3.82 AA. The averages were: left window 3.89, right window 3.2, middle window 3.29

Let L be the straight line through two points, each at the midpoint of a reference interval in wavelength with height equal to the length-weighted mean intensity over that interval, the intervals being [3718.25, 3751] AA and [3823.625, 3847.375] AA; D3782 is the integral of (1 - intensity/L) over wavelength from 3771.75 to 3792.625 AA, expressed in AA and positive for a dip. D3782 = 1.1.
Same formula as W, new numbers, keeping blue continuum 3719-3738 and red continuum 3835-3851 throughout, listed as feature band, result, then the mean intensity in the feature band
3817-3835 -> 1.0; 3.16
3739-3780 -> -0.6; 3.88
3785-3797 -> 1.5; 3.16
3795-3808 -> 1.8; 3.03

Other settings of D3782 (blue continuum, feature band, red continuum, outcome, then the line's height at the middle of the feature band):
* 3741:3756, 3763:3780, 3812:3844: 1.5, 3.9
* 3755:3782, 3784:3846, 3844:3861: 5.0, 3.45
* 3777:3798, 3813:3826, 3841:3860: 0.3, 3.28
